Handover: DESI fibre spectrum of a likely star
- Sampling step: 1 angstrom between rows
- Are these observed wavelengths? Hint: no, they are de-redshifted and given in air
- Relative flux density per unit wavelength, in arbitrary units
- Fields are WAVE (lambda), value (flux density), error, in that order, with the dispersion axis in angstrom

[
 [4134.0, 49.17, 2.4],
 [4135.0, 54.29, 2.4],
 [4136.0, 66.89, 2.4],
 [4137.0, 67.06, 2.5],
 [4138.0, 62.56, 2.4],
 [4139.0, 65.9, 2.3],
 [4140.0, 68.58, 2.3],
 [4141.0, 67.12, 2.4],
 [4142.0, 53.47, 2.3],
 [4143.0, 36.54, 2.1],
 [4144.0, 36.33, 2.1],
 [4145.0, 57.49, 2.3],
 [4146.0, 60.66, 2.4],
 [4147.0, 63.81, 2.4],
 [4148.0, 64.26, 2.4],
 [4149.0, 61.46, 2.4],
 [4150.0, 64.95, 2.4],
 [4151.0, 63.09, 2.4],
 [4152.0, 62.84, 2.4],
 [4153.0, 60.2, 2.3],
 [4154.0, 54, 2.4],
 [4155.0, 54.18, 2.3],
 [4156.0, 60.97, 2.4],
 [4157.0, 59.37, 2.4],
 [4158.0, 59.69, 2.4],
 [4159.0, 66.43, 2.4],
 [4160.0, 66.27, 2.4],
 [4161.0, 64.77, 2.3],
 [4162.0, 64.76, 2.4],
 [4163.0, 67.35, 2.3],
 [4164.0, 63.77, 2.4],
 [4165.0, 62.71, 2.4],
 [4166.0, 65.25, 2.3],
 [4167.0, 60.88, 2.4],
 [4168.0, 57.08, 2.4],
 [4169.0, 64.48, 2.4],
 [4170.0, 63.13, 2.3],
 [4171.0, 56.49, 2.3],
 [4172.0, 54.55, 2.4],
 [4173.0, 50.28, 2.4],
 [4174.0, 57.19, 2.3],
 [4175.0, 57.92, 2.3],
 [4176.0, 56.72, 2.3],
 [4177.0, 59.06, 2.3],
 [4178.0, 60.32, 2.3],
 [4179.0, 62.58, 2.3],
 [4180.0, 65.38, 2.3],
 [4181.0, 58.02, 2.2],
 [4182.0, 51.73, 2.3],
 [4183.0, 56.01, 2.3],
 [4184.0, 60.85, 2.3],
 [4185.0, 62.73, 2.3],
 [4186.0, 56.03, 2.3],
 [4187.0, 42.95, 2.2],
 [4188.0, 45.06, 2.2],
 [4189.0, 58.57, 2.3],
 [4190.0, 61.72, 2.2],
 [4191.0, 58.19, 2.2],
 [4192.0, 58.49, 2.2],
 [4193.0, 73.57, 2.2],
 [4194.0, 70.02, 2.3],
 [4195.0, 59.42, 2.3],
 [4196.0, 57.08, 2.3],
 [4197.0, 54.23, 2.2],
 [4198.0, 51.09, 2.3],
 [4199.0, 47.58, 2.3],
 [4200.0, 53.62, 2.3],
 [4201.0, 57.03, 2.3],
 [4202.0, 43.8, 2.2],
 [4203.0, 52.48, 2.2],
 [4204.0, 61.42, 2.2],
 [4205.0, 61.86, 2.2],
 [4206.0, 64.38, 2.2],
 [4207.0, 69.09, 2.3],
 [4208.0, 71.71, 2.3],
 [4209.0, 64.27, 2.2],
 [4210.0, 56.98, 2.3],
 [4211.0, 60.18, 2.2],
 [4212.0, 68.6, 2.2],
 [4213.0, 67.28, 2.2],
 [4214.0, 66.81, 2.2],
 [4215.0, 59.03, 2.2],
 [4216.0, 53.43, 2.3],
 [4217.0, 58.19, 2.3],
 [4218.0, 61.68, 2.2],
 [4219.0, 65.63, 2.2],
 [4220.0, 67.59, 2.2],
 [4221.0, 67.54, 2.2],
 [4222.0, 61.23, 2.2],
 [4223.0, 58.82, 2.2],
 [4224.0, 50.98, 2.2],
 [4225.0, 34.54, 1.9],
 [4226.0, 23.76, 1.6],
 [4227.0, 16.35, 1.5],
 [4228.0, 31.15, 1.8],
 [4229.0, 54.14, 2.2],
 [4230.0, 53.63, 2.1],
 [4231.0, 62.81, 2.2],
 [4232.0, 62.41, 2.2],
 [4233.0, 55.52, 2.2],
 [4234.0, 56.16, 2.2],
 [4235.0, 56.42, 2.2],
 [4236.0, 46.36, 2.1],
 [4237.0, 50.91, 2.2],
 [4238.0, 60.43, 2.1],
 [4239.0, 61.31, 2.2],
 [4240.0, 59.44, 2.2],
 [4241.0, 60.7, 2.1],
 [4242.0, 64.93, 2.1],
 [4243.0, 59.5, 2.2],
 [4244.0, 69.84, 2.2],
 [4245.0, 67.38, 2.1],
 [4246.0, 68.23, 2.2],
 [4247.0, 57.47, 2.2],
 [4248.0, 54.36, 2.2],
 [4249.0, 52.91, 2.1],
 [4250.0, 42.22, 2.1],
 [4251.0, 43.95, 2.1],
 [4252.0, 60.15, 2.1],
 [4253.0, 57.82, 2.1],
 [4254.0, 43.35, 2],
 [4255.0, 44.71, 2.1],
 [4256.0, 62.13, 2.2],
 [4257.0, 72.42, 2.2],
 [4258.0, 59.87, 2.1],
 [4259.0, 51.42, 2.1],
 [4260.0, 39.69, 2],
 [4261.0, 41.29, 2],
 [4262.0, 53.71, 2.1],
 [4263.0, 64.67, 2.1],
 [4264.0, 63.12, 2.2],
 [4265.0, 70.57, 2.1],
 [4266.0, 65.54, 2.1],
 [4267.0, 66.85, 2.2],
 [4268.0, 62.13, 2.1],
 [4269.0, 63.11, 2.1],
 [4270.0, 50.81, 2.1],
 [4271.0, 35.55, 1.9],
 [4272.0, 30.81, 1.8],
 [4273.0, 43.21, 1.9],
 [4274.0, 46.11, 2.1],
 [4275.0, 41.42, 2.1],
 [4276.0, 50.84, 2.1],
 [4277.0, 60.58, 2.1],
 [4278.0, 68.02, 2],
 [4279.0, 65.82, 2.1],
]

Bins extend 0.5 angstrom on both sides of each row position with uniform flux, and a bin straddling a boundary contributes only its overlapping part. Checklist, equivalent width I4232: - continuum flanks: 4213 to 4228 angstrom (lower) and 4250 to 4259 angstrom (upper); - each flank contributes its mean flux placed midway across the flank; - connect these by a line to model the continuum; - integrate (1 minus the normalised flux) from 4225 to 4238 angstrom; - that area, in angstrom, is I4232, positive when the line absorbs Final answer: 1.5 angstrom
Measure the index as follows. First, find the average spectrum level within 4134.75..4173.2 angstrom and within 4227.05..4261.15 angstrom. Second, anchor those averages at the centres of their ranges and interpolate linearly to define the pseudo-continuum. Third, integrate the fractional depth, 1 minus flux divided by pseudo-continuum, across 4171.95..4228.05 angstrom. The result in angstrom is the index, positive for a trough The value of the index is 0.7 angstrom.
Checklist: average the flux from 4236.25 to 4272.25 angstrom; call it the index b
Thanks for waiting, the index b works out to 56.6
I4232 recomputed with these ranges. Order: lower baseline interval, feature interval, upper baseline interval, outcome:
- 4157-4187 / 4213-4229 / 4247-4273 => 1.2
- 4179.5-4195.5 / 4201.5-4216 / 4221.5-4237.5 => -2.2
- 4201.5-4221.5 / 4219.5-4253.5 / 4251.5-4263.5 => 1.9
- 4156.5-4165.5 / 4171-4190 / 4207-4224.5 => 2.0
